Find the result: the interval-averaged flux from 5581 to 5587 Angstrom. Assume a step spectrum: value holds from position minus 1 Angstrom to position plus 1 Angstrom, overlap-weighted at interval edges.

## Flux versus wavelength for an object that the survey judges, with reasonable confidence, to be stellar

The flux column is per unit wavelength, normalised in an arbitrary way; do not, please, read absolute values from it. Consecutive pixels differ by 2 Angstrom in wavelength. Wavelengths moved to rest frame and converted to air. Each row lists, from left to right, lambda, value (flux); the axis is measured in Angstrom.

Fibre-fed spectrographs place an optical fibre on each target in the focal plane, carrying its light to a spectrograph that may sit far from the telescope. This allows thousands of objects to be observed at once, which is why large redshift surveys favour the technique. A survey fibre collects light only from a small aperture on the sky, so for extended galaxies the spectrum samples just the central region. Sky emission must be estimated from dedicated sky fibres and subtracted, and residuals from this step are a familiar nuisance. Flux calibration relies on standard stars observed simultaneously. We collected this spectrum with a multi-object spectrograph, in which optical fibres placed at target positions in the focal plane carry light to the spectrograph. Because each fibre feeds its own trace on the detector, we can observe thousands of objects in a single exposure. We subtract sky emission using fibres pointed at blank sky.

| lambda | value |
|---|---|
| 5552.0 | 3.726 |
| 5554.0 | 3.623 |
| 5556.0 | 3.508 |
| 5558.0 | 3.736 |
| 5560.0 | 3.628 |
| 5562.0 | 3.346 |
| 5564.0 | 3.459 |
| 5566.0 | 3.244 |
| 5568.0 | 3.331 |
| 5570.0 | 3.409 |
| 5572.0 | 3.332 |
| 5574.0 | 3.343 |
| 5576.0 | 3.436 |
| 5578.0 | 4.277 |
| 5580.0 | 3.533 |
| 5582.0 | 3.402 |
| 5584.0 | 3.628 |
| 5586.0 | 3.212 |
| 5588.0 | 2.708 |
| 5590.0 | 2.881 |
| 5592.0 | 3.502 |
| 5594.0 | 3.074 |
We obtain 3.41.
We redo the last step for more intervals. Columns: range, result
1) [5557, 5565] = 3.54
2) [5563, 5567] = 3.35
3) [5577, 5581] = 3.91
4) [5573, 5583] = 3.6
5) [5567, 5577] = 3.37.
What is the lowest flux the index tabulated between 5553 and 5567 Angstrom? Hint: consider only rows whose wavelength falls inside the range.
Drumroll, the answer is 3.244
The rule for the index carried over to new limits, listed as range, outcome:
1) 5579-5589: 2.708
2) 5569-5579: 3.332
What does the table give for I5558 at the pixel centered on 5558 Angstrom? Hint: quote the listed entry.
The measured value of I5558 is 3.736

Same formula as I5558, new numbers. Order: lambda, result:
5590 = 2.881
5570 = 3.409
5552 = 3.726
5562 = 3.346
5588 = 2.708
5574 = 3.343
